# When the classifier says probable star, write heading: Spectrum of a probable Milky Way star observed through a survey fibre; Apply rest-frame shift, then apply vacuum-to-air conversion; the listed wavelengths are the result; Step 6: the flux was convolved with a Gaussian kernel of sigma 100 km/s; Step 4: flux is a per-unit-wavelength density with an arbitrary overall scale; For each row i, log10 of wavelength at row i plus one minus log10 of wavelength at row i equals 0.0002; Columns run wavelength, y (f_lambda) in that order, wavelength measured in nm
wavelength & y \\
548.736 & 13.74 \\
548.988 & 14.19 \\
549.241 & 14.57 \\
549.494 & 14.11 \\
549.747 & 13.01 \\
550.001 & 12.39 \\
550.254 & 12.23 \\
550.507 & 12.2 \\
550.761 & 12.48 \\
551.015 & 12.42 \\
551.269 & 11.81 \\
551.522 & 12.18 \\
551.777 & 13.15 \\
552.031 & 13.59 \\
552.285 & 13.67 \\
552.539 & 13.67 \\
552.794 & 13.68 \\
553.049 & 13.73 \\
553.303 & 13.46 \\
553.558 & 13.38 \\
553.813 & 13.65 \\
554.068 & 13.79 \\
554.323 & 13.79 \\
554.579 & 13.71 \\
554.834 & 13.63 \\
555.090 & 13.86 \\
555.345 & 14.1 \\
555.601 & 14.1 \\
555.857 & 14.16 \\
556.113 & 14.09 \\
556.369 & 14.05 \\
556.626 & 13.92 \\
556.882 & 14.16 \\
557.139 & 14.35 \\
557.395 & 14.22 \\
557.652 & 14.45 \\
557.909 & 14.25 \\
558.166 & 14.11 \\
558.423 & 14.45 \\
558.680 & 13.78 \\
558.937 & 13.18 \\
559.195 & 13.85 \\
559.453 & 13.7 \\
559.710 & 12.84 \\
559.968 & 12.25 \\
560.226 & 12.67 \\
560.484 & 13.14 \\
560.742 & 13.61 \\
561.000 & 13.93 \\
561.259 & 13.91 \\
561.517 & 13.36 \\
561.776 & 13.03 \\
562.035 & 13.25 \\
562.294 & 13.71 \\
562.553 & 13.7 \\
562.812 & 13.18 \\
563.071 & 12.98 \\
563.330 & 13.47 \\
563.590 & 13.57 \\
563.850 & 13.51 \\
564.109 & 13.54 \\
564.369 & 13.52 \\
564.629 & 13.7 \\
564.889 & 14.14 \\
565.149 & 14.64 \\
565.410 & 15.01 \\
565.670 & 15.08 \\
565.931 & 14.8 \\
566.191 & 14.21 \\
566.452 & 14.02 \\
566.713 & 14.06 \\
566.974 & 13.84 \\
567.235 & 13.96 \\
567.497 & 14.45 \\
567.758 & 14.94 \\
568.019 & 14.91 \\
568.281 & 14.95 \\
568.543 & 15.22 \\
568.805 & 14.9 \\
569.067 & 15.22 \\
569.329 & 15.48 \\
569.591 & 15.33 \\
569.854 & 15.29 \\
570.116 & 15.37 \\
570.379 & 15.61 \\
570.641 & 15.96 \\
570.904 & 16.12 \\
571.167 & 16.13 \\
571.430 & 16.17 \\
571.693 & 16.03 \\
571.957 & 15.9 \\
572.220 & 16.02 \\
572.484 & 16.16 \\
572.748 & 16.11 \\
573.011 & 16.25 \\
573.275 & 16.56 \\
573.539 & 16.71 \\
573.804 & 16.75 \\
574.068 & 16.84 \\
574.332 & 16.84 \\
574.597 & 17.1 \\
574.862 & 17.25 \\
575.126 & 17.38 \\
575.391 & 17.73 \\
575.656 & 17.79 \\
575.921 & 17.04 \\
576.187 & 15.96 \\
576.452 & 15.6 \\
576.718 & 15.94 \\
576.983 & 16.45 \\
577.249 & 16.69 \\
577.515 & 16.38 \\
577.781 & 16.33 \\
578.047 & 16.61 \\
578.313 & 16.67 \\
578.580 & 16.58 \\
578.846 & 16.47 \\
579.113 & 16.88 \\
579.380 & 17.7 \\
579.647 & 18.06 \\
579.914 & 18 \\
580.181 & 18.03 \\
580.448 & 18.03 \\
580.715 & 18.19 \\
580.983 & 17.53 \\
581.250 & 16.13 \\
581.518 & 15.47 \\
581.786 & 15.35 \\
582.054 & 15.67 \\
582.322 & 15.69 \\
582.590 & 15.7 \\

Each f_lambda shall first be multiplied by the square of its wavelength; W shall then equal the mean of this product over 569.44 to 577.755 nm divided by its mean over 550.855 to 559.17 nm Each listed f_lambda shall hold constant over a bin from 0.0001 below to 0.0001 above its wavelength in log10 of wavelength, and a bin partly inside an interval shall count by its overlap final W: 1.28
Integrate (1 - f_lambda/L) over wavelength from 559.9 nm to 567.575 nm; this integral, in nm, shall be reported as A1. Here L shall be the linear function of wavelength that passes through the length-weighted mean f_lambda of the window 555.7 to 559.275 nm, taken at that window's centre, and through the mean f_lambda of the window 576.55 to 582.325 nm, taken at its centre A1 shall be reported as 0.57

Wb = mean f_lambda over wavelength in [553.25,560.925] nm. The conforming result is 13.8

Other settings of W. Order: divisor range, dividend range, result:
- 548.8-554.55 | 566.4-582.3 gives 1.33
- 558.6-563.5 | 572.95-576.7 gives 1.32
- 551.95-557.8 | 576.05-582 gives 1.31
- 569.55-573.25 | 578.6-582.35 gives 1.10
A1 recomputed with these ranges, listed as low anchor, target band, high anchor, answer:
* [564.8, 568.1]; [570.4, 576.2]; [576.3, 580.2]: -0.28 nm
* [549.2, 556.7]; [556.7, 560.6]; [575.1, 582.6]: 0.12 nm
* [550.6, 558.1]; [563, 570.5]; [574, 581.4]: 0.46 nm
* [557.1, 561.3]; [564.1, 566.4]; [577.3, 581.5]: 0.06 nm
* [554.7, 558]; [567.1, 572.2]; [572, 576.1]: 0.24 nm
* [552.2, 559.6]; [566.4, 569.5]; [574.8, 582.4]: 0.15 nm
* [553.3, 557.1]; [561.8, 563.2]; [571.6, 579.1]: 0.14 nm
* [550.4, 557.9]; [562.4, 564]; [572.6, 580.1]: 0.16 nm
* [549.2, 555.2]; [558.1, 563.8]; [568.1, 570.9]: 0.35 nm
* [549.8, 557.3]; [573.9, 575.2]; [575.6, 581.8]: -0.06 nm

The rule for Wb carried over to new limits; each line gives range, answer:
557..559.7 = 14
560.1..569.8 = 14.1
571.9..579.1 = 16.6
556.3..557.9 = 14.2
